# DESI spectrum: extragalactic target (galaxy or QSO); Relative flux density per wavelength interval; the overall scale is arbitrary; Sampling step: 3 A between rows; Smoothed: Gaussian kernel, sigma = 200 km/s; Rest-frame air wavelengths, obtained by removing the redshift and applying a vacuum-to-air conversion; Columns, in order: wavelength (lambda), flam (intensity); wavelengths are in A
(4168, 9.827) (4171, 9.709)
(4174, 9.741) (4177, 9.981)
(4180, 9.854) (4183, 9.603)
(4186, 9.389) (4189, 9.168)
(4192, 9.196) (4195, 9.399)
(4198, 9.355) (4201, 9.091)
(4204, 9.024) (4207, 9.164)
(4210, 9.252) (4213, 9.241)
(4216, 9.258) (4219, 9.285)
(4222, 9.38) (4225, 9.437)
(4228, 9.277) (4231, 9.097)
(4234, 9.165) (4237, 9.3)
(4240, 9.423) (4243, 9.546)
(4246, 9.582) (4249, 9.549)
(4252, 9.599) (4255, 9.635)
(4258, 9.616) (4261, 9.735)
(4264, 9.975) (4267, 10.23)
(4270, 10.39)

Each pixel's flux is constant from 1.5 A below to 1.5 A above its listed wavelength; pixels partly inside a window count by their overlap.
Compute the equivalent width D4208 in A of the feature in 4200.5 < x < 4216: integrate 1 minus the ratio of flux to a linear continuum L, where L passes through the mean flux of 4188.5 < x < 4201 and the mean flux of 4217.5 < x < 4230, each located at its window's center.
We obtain 0.2 A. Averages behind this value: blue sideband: 9.27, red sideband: 9.33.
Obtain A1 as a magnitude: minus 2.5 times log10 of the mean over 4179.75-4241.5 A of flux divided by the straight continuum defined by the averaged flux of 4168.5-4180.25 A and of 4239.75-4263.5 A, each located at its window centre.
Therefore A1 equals 0.05 mag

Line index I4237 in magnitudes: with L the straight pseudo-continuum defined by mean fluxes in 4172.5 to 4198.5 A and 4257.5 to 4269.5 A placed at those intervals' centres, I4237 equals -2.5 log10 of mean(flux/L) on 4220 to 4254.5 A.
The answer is 0.05 mag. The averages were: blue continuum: 9.53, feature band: 9.4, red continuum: 9.95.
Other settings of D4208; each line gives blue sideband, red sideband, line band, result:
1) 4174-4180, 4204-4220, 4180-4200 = 0.5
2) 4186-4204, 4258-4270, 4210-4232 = 0.5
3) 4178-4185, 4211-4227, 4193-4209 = 0.5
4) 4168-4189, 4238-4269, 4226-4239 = 0.6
